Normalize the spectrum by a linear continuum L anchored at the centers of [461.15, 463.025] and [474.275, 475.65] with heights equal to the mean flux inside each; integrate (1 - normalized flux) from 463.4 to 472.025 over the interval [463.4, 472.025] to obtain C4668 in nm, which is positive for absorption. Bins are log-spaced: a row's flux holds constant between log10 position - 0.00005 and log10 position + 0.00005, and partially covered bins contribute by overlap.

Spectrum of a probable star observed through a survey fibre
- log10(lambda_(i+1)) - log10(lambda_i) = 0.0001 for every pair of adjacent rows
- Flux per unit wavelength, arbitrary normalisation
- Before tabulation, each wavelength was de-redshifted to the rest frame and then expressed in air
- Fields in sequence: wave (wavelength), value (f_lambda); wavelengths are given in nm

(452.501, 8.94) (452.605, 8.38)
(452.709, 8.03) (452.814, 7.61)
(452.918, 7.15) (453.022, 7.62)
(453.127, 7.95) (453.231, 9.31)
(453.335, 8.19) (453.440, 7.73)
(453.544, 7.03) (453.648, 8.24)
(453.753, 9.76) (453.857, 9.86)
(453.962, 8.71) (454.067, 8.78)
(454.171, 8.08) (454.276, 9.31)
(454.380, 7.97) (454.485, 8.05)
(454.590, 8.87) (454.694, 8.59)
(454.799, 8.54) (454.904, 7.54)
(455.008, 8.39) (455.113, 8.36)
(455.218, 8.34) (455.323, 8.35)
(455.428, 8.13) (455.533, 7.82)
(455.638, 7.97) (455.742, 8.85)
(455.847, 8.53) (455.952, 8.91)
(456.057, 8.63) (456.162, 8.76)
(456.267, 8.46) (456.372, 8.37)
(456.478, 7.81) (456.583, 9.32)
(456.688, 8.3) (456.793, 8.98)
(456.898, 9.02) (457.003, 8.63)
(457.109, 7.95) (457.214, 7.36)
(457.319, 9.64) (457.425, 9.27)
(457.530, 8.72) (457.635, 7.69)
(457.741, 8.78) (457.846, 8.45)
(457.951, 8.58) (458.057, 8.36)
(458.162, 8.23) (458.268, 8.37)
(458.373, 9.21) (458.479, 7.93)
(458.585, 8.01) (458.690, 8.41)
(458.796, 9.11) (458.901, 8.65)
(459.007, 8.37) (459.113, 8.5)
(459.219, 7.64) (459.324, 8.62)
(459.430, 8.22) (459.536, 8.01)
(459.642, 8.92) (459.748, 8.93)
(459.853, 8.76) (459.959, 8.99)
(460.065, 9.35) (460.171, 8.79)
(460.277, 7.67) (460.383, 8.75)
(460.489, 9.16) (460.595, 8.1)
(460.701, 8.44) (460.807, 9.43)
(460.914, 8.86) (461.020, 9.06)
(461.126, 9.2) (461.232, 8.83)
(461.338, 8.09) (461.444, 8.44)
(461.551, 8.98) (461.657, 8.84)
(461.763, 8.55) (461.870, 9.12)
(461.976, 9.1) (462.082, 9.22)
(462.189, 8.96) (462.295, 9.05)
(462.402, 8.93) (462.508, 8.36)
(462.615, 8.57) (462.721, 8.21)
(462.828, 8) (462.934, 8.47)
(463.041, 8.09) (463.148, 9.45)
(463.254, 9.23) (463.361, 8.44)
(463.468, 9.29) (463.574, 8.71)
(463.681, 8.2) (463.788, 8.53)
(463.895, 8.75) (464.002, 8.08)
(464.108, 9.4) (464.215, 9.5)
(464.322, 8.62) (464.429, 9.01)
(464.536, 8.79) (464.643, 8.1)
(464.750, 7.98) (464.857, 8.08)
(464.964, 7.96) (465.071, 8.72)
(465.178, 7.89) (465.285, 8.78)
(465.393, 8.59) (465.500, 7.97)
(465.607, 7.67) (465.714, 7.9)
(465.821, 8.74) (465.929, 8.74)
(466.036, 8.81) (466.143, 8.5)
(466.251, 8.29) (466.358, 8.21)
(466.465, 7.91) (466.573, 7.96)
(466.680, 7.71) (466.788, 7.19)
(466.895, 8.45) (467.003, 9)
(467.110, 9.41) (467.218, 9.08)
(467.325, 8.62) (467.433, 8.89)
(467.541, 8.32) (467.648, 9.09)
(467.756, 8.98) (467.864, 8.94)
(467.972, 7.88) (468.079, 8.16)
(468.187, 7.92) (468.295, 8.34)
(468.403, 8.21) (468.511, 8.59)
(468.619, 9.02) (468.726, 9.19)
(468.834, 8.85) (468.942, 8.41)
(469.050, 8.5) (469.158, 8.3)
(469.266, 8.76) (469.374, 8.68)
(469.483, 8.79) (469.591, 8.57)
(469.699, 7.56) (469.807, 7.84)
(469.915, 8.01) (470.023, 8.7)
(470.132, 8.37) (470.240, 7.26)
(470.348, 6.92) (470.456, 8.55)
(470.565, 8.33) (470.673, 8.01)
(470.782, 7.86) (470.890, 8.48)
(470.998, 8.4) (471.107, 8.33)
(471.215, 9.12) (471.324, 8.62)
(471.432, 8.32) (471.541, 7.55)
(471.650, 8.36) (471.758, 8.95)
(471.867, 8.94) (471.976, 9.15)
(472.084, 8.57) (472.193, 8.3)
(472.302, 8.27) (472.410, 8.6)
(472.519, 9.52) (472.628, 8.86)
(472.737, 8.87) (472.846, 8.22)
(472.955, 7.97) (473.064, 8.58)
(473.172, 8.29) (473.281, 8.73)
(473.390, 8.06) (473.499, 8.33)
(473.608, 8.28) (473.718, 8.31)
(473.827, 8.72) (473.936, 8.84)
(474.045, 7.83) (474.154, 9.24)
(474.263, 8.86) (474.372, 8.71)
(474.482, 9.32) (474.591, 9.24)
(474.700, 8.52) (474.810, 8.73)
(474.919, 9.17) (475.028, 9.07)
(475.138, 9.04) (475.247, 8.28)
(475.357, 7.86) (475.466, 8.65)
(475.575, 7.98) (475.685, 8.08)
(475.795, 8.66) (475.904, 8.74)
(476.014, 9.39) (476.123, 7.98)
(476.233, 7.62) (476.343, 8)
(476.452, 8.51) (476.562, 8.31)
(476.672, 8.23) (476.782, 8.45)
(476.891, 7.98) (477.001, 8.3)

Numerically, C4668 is 0.25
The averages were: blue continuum 8.69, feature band 8.44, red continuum 8.71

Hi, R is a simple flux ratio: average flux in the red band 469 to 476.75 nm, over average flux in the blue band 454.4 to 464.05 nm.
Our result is 1.0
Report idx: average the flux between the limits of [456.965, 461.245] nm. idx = 8.58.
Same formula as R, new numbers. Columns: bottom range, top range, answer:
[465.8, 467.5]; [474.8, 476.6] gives 1.00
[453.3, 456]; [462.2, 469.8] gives 1.01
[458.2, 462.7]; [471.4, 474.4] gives 0.99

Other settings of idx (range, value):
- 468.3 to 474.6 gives 8.48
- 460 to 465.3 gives 8.68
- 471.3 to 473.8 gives 8.51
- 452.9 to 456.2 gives 8.4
